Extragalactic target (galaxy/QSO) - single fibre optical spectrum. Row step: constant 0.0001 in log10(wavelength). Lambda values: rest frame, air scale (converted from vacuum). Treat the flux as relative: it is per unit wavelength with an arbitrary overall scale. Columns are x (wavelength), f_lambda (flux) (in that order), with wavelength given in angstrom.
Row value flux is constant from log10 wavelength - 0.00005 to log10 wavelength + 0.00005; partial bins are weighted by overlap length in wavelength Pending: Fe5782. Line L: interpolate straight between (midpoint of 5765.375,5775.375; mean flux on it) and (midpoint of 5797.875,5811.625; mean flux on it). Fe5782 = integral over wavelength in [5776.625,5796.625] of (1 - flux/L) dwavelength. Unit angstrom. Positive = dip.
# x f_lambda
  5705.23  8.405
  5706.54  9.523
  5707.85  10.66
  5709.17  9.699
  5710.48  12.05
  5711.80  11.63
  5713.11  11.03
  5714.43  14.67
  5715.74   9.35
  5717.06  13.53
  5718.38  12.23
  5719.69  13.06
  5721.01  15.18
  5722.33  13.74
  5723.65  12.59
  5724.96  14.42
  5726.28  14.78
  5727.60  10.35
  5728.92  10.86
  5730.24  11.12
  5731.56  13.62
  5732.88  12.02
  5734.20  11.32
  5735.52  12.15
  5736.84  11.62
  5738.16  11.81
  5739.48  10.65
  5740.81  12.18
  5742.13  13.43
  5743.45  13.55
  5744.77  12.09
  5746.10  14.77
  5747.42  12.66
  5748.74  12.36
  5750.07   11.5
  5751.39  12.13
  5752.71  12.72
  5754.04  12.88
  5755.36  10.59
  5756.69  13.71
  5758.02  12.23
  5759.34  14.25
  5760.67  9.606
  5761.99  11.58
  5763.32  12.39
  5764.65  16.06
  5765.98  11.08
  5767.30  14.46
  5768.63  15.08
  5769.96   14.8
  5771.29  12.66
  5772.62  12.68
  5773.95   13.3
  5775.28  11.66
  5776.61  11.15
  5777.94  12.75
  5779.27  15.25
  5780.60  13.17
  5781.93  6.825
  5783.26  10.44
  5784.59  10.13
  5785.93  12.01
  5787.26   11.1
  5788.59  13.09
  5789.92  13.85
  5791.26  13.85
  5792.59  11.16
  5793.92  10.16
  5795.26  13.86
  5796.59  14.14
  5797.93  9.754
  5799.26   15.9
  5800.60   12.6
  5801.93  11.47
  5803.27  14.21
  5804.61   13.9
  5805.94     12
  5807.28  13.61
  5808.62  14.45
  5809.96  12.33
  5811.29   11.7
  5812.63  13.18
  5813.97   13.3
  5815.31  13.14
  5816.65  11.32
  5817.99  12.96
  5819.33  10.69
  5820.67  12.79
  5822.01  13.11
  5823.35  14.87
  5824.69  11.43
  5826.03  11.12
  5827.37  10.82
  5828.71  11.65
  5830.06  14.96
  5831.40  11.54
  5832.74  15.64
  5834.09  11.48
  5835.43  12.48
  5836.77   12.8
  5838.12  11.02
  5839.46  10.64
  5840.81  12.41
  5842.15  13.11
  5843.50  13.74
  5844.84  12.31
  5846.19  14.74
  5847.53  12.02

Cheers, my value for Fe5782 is 1.8 angstrom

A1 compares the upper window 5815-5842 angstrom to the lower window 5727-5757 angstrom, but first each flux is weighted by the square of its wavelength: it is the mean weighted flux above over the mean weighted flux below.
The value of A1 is 1.0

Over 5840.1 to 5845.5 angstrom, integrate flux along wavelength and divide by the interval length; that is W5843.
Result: 12.9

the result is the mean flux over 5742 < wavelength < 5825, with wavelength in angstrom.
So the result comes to 12.6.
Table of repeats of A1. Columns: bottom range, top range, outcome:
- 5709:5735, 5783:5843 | 1.04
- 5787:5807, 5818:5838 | 0.99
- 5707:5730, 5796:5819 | 1.08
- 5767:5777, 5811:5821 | 0.95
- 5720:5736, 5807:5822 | 1.03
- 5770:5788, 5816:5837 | 1.07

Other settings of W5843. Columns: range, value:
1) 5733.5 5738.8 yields 11.7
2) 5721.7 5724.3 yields 13.1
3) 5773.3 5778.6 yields 12.2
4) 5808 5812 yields 12.8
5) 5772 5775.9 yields 12.6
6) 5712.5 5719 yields 12.2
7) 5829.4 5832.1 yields 13.3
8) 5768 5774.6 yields 13.7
